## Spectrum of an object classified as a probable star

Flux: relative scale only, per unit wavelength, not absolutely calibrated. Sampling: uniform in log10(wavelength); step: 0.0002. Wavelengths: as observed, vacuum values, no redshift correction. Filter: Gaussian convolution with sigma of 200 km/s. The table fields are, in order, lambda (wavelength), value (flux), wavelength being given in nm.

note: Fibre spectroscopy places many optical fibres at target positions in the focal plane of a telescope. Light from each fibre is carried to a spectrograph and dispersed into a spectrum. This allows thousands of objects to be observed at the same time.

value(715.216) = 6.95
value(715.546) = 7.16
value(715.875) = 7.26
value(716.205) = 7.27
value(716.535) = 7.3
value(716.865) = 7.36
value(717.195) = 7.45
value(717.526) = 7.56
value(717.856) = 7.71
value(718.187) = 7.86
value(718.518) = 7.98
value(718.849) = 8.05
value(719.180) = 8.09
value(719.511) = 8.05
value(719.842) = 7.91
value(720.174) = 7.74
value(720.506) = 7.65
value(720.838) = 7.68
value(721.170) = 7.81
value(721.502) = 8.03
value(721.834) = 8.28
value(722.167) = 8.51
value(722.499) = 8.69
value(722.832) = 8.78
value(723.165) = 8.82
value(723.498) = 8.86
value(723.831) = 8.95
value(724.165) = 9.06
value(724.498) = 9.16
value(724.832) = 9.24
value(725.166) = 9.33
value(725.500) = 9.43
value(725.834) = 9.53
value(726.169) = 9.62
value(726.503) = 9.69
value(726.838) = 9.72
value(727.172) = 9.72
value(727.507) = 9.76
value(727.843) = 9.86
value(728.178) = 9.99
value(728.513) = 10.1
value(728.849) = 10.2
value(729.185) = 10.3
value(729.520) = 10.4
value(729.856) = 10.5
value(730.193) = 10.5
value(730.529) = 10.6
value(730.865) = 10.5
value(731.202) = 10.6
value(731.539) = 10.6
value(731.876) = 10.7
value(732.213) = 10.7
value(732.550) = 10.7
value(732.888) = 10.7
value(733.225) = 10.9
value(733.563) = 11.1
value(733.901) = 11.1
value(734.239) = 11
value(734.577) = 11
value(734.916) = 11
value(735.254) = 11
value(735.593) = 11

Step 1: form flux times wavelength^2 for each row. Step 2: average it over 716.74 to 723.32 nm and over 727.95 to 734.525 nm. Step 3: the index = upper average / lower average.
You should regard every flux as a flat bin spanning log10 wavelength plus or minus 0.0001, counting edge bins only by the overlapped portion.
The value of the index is 1.36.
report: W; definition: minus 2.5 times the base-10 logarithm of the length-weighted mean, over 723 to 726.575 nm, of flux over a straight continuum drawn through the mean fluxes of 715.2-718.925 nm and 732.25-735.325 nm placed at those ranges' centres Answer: -0.02 mag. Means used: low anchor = 7.5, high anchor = 10.9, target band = 9.23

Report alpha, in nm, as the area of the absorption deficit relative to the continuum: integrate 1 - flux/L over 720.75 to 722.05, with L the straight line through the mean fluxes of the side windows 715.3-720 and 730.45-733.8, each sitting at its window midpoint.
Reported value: 0.07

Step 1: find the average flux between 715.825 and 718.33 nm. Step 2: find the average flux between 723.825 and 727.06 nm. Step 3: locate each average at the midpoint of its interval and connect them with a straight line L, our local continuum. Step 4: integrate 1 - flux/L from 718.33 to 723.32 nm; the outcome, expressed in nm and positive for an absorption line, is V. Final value 0.119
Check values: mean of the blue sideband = 7.48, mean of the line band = 8.14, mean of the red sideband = 9.4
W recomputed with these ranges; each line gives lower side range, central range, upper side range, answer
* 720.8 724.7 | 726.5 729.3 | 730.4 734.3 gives -0.02 mag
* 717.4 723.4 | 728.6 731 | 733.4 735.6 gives -0.04 mag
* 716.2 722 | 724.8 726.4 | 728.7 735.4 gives -0.02 mag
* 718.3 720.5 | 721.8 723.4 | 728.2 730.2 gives 0.01 mag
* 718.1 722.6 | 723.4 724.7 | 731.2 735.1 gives -0.02 mag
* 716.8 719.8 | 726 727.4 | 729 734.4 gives -0.01 mag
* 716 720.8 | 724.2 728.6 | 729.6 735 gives -0.02 mag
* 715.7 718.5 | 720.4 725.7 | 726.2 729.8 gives 0.02 mag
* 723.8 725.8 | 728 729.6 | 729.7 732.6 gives -0.01 mag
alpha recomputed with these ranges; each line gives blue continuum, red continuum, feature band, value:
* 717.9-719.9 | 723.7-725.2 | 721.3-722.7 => 0.04 nm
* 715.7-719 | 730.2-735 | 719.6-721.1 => 0.08 nm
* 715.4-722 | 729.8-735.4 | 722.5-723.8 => -0.02 nm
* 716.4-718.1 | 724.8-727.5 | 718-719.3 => -0.03 nm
